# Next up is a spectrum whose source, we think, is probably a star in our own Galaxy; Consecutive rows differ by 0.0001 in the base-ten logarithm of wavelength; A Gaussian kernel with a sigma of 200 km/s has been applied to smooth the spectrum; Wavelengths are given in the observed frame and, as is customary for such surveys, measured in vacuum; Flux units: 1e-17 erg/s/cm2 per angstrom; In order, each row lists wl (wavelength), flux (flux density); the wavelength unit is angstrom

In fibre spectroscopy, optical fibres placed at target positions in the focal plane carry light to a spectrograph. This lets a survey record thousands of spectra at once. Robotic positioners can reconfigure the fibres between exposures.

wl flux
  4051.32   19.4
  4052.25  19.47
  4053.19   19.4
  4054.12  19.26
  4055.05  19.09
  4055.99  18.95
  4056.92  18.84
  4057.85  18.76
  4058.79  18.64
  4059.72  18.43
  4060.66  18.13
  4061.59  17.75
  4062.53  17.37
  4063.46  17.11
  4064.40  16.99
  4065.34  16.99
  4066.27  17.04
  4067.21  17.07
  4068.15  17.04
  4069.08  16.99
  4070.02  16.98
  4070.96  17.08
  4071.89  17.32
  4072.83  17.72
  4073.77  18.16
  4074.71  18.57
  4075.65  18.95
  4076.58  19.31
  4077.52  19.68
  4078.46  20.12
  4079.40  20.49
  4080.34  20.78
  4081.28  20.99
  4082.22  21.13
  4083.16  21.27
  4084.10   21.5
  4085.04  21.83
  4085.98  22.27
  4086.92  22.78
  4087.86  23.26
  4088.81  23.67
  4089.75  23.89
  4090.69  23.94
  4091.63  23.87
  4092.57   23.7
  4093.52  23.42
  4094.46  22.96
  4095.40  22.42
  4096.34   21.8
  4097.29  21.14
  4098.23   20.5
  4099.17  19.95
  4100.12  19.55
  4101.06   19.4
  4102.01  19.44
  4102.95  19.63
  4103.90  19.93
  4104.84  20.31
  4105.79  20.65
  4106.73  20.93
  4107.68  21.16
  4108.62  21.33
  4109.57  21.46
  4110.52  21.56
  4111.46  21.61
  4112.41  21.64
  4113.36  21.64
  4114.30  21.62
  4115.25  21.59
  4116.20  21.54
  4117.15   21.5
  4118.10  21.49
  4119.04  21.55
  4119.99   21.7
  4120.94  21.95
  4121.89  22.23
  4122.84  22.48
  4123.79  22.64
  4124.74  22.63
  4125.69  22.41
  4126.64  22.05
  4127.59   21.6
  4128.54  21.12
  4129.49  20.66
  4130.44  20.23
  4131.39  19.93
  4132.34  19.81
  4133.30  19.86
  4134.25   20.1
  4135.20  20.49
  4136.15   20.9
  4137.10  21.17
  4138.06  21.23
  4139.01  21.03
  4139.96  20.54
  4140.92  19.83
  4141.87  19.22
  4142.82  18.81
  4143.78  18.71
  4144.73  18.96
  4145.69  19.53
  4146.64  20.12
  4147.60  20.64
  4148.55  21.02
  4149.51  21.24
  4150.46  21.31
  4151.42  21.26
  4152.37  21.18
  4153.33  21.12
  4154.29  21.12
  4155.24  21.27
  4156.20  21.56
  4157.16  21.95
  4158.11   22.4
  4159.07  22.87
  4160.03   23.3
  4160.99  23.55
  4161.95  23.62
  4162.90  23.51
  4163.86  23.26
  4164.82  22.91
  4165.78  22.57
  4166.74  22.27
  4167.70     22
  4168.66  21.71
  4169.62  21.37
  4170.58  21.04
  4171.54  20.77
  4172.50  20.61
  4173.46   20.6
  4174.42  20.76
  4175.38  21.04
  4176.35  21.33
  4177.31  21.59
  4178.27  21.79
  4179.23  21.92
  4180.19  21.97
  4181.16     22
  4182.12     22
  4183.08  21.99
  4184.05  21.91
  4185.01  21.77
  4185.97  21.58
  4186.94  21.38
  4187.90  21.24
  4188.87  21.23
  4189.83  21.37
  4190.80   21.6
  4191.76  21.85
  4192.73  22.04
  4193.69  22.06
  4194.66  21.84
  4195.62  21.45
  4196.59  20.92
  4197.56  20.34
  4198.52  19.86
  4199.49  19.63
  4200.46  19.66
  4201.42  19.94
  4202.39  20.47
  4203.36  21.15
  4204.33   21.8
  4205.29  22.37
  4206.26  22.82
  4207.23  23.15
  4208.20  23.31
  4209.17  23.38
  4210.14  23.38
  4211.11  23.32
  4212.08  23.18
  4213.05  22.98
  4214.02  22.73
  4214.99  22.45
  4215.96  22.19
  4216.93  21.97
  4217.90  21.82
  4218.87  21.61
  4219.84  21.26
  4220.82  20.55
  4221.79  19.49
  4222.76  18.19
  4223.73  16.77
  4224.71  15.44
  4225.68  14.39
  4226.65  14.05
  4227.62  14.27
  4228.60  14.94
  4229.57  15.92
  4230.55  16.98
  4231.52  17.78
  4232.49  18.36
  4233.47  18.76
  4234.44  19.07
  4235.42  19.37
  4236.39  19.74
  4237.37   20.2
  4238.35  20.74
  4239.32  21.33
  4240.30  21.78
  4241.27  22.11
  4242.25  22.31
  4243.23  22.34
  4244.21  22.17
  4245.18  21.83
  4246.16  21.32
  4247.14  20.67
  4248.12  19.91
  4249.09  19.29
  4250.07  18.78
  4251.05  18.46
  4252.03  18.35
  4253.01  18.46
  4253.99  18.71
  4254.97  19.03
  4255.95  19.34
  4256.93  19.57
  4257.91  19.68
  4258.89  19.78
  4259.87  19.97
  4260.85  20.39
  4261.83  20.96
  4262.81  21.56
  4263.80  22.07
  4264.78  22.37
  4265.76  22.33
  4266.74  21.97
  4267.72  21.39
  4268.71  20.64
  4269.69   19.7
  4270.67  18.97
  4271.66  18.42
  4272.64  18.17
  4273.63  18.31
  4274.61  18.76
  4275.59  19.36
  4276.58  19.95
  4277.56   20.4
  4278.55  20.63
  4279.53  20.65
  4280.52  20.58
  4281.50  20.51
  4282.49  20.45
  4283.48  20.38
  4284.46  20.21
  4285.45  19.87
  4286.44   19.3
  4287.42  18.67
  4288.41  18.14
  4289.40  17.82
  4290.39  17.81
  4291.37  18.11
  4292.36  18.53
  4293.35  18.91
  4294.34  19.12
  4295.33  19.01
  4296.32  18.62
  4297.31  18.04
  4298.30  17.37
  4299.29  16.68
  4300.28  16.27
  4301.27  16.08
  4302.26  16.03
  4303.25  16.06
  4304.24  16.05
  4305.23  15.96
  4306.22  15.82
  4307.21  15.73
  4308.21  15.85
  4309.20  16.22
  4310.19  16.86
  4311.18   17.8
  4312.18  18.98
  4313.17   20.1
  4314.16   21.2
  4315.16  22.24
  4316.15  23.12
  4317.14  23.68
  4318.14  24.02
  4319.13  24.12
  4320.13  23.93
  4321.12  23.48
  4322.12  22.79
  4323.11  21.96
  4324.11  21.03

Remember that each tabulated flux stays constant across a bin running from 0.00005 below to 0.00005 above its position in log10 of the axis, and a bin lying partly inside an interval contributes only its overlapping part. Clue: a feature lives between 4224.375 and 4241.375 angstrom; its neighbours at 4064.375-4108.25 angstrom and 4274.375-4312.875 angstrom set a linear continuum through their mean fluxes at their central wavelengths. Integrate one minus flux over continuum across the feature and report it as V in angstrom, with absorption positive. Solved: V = 0.8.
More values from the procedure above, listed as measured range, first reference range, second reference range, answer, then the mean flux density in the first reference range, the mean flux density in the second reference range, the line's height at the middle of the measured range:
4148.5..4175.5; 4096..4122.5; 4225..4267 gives -1.9 angstrom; 21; 19.5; 20.5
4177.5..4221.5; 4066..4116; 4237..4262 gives -2.9 angstrom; 20.6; 20.3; 20.4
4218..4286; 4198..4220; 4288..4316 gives 1.1 angstrom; 21.9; 17.8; 20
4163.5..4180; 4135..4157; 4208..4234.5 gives -1.1 angstrom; 20.6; 19.6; 20.2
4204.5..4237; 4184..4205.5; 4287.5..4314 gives 0.6 angstrom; 21.2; 17.4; 20.3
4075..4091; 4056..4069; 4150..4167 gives -2.3 angstrom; 17.7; 22.3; 18.7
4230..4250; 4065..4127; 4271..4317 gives -1.1 angstrom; 20.8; 18.6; 19.2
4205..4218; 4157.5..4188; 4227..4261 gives -1.4 angstrom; 22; 19.4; 20.6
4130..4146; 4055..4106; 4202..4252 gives 0.0 angstrom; 19.9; 20.2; 20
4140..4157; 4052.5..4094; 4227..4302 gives -0.7 angstrom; 19.7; 19.4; 19.6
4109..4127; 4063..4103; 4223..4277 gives -1.6 angstrom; 20.2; 19.4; 20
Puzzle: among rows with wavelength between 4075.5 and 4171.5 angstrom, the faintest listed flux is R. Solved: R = 18.71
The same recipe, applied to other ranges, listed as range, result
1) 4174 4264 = 14.05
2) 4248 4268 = 18.35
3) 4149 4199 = 19.86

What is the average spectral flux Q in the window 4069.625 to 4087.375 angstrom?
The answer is 19.9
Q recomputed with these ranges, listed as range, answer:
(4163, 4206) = 21.5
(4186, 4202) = 21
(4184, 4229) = 20.7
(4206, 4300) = 19.8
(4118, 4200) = 21.3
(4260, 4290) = 20.1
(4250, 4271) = 20.2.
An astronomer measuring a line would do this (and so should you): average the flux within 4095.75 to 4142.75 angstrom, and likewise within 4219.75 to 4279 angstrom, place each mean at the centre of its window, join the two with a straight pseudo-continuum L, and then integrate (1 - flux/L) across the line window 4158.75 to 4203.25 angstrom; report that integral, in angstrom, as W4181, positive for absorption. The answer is -2.96 angstrom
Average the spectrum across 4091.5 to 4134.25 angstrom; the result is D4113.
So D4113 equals 21.3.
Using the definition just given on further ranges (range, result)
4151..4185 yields 21.9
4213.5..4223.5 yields 21.1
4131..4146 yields 20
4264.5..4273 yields 20.4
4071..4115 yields 21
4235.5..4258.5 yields 20.2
